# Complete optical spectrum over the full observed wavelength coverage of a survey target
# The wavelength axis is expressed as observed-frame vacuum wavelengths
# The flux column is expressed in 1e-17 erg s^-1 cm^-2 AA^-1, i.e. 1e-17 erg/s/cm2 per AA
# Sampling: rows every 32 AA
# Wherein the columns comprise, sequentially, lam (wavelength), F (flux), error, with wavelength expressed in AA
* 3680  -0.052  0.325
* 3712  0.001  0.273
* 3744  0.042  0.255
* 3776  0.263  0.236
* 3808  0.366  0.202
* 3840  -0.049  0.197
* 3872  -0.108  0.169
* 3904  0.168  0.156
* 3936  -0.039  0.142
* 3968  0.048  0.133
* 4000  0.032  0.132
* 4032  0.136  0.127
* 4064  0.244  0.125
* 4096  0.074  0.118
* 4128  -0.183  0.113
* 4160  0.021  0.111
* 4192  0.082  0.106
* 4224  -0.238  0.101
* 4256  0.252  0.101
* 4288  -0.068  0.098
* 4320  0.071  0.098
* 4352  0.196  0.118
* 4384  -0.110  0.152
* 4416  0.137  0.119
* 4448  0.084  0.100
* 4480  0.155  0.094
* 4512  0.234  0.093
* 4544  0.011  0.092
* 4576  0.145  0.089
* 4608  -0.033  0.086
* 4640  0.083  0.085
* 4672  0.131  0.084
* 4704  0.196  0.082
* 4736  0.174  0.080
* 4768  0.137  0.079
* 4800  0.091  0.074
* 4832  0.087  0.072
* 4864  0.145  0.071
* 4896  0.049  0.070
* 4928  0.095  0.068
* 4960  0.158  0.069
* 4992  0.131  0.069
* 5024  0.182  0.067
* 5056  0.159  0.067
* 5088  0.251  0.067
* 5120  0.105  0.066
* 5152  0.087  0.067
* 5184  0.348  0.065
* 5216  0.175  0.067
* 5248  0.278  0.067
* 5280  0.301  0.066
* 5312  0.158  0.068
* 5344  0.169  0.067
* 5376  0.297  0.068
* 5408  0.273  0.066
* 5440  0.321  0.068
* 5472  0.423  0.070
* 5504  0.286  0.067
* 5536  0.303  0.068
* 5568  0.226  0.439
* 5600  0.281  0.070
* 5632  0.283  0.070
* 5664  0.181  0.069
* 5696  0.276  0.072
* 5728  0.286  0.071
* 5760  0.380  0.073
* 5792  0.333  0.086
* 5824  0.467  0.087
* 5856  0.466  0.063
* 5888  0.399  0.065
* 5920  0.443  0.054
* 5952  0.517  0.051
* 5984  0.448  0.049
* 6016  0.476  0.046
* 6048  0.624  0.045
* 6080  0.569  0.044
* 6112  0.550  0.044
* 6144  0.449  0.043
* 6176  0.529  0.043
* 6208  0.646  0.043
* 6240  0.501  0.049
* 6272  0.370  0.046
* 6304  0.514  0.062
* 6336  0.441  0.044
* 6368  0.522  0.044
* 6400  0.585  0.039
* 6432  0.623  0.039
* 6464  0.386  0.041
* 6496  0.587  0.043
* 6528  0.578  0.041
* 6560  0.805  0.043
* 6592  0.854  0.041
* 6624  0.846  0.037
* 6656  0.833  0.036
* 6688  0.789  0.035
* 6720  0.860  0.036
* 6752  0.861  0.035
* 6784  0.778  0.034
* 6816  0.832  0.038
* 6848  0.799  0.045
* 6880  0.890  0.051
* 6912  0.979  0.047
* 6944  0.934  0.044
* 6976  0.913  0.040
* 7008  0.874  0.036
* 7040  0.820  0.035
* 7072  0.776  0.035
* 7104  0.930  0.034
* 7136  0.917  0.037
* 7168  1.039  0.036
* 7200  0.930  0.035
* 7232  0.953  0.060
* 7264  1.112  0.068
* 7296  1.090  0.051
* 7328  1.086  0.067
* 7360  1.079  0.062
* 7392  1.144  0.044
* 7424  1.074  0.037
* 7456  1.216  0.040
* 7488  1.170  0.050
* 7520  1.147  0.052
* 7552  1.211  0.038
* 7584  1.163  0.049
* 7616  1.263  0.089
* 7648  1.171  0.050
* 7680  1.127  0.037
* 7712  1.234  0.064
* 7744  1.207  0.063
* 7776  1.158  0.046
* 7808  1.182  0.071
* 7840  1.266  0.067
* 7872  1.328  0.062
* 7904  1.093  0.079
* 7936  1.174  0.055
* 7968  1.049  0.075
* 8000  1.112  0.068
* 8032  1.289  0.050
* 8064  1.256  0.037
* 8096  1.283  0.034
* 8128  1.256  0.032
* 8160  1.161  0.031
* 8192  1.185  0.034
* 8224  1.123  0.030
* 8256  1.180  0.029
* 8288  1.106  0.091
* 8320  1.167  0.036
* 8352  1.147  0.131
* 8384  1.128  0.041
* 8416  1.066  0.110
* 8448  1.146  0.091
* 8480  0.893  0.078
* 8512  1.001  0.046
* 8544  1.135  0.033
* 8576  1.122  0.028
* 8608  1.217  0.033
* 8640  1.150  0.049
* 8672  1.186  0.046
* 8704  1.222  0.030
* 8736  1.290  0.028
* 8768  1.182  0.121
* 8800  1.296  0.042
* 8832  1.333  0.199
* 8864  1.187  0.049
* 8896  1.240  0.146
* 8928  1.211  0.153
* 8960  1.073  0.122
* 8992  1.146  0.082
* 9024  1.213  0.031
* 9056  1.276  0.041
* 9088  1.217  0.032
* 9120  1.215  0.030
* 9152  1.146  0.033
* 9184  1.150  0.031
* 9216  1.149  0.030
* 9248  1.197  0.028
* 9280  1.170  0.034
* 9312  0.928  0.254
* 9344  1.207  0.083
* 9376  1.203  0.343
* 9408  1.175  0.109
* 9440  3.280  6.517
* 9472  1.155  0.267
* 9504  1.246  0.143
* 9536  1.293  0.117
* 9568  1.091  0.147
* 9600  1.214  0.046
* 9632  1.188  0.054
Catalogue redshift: 0.64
